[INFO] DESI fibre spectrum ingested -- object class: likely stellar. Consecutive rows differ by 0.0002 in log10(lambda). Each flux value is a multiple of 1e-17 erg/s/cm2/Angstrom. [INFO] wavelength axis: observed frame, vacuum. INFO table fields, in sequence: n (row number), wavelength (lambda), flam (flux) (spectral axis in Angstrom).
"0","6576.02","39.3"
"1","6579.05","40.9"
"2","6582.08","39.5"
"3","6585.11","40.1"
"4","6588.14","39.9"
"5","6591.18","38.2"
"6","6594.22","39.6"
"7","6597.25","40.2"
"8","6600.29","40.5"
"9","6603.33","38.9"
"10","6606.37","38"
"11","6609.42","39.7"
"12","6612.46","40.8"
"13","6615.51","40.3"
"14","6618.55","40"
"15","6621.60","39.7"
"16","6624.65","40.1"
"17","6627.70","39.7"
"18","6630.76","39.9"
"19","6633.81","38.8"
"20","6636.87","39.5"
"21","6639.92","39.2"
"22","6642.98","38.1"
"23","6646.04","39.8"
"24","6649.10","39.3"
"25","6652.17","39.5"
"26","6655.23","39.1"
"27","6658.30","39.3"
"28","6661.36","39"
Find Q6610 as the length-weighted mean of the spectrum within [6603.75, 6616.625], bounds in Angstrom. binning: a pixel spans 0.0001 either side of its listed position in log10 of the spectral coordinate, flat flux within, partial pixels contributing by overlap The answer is 39.6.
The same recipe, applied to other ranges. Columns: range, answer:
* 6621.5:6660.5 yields 39.4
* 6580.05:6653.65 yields 39.6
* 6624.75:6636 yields 39.5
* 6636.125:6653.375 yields 39.2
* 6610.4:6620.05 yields 40.4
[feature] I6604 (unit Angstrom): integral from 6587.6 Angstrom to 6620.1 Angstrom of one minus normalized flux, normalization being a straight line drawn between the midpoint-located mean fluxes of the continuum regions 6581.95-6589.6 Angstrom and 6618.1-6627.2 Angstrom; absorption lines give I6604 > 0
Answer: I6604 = 0.22 Angstrom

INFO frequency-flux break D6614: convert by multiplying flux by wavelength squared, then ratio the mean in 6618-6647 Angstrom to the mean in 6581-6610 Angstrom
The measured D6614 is 1.0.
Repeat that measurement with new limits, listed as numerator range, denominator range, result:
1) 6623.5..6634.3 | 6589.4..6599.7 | 1.02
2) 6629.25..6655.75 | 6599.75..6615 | 1.00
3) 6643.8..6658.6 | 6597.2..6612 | 1.01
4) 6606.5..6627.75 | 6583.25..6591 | 1.02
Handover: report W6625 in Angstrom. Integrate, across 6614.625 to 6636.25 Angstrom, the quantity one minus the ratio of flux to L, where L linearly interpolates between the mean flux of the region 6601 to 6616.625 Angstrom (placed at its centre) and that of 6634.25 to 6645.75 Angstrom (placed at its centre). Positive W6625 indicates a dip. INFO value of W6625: -0.3 Angstrom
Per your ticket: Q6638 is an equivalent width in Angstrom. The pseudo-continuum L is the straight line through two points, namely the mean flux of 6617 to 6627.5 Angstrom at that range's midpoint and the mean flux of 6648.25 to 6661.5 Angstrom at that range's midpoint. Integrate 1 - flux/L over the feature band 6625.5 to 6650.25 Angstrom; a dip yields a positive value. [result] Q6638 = 0.2 Angstrom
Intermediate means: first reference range 39.9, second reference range 39.3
